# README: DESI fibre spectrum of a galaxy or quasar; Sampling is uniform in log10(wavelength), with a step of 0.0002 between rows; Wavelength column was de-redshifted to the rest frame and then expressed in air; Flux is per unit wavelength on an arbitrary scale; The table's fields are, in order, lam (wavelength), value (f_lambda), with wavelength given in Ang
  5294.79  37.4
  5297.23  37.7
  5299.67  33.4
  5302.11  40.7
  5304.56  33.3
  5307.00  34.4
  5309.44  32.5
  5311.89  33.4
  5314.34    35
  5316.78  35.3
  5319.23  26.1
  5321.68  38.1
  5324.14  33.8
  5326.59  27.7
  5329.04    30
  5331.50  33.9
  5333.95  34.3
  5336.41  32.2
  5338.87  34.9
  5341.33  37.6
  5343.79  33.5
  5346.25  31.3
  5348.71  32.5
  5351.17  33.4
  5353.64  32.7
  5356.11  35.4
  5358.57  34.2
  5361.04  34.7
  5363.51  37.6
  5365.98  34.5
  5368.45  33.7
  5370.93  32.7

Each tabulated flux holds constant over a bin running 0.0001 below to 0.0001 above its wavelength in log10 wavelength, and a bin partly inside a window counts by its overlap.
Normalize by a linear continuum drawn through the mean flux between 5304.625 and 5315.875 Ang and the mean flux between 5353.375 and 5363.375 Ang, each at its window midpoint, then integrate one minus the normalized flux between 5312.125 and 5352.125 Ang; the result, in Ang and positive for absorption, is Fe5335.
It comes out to 1.3 Ang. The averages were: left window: 33.8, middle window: 33.1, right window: 34.8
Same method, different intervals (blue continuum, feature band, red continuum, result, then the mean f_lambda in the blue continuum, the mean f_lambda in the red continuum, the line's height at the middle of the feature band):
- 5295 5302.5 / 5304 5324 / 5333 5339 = 1.1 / 36.9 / 33.5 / 35.5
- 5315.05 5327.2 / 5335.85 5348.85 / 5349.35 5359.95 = -0.2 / 32.5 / 33.9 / 33.4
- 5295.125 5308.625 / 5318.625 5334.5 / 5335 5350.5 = 1.1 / 35.9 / 33.7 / 34.6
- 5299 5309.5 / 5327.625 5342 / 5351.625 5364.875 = 0.6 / 35.2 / 34.8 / 35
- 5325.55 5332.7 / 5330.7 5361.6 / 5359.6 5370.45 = -1.2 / 30.6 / 34.9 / 32.6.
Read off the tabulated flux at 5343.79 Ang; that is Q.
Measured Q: 33.5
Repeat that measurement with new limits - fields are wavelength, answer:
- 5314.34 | 35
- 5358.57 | 34.2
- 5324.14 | 33.8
